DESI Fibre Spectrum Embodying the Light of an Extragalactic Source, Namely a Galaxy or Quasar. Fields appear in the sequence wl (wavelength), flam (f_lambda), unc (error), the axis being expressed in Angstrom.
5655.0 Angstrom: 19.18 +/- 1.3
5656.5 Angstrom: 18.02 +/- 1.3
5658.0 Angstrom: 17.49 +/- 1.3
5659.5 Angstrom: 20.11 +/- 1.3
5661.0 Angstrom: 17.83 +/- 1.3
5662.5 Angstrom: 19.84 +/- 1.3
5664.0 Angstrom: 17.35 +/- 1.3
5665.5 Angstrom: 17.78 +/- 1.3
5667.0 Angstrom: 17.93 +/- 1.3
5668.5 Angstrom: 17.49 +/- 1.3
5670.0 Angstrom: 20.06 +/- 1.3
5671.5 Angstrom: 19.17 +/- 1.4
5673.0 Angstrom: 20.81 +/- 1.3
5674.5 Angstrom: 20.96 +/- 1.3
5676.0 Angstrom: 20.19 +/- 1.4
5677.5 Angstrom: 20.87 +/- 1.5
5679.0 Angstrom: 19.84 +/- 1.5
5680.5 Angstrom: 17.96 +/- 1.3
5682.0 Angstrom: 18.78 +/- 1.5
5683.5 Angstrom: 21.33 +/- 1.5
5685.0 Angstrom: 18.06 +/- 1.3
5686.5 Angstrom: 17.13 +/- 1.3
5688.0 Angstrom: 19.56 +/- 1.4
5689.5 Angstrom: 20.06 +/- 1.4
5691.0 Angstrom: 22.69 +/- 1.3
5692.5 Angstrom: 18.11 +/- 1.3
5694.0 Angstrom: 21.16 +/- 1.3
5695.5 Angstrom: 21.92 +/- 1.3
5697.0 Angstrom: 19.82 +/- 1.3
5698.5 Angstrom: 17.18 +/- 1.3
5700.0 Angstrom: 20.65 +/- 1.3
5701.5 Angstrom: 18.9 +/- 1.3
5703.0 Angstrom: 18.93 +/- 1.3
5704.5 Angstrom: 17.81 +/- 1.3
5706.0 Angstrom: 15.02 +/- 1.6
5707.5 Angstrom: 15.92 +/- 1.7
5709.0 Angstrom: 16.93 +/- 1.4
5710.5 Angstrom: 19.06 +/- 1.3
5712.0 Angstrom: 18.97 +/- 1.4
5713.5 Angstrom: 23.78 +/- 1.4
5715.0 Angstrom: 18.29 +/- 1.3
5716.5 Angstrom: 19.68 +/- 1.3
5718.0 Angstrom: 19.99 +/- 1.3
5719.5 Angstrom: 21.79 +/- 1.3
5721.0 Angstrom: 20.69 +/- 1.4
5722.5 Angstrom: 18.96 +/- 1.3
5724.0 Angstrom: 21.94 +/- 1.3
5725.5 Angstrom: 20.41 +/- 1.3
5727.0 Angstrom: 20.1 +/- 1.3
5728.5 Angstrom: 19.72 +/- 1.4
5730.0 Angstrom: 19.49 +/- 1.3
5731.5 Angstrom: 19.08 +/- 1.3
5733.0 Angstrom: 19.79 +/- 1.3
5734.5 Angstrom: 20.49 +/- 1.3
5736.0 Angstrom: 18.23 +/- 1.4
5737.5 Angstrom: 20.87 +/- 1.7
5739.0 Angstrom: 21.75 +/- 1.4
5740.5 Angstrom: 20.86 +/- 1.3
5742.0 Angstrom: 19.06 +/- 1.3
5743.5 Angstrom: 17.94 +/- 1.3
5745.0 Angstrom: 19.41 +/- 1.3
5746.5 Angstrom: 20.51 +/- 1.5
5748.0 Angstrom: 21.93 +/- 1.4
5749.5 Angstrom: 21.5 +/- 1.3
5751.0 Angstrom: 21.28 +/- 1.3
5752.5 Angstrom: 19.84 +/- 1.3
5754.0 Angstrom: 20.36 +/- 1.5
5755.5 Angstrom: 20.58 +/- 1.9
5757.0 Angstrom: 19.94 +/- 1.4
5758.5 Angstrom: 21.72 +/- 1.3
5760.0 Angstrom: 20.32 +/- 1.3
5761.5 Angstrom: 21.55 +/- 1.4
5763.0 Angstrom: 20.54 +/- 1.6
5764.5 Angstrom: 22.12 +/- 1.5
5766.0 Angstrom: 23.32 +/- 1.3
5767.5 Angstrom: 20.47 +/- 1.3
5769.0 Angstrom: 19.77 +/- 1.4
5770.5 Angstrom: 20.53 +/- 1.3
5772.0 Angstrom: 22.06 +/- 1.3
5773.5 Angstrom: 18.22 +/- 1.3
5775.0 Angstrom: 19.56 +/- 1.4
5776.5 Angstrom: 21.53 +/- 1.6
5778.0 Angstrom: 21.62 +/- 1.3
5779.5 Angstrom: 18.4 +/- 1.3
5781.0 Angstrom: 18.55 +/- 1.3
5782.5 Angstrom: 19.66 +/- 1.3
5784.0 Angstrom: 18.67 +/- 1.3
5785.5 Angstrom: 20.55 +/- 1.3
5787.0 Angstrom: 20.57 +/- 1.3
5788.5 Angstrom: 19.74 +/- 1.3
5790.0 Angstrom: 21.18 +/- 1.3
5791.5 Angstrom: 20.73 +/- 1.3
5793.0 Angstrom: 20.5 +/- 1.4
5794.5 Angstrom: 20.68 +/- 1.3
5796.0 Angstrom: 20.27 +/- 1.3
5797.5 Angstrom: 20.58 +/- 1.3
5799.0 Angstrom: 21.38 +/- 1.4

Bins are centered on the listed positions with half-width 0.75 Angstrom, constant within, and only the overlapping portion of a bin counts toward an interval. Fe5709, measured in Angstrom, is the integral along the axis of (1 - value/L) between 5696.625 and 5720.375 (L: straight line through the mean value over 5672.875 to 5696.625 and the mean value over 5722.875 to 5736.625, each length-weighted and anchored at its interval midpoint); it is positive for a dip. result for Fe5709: 1.2 Angstrom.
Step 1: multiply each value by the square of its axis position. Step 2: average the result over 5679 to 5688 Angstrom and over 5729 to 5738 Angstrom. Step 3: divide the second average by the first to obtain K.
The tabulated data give 1.06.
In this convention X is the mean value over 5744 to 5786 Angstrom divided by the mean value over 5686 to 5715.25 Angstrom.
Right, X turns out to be 1.1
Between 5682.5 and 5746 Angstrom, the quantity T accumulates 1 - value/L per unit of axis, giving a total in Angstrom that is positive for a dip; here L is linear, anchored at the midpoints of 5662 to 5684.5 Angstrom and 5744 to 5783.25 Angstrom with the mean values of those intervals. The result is 1.1 Angstrom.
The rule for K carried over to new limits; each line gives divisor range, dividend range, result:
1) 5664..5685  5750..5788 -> 1.09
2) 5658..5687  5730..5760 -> 1.09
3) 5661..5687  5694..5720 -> 1.01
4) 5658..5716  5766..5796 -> 1.09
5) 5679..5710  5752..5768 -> 1.14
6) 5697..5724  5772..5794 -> 1.08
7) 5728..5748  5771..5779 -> 1.05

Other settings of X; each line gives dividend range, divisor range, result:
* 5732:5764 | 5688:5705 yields 1.03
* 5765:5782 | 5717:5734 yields 1.01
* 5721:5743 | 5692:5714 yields 1.06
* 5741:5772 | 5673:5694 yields 1.05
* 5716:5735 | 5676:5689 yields 1.05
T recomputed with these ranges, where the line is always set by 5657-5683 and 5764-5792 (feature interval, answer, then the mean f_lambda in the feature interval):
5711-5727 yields -0.6 Angstrom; 20.4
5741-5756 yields -0.2 Angstrom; 20.2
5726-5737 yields 0.1 Angstrom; 19.6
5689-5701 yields -0.5 Angstrom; 20.2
